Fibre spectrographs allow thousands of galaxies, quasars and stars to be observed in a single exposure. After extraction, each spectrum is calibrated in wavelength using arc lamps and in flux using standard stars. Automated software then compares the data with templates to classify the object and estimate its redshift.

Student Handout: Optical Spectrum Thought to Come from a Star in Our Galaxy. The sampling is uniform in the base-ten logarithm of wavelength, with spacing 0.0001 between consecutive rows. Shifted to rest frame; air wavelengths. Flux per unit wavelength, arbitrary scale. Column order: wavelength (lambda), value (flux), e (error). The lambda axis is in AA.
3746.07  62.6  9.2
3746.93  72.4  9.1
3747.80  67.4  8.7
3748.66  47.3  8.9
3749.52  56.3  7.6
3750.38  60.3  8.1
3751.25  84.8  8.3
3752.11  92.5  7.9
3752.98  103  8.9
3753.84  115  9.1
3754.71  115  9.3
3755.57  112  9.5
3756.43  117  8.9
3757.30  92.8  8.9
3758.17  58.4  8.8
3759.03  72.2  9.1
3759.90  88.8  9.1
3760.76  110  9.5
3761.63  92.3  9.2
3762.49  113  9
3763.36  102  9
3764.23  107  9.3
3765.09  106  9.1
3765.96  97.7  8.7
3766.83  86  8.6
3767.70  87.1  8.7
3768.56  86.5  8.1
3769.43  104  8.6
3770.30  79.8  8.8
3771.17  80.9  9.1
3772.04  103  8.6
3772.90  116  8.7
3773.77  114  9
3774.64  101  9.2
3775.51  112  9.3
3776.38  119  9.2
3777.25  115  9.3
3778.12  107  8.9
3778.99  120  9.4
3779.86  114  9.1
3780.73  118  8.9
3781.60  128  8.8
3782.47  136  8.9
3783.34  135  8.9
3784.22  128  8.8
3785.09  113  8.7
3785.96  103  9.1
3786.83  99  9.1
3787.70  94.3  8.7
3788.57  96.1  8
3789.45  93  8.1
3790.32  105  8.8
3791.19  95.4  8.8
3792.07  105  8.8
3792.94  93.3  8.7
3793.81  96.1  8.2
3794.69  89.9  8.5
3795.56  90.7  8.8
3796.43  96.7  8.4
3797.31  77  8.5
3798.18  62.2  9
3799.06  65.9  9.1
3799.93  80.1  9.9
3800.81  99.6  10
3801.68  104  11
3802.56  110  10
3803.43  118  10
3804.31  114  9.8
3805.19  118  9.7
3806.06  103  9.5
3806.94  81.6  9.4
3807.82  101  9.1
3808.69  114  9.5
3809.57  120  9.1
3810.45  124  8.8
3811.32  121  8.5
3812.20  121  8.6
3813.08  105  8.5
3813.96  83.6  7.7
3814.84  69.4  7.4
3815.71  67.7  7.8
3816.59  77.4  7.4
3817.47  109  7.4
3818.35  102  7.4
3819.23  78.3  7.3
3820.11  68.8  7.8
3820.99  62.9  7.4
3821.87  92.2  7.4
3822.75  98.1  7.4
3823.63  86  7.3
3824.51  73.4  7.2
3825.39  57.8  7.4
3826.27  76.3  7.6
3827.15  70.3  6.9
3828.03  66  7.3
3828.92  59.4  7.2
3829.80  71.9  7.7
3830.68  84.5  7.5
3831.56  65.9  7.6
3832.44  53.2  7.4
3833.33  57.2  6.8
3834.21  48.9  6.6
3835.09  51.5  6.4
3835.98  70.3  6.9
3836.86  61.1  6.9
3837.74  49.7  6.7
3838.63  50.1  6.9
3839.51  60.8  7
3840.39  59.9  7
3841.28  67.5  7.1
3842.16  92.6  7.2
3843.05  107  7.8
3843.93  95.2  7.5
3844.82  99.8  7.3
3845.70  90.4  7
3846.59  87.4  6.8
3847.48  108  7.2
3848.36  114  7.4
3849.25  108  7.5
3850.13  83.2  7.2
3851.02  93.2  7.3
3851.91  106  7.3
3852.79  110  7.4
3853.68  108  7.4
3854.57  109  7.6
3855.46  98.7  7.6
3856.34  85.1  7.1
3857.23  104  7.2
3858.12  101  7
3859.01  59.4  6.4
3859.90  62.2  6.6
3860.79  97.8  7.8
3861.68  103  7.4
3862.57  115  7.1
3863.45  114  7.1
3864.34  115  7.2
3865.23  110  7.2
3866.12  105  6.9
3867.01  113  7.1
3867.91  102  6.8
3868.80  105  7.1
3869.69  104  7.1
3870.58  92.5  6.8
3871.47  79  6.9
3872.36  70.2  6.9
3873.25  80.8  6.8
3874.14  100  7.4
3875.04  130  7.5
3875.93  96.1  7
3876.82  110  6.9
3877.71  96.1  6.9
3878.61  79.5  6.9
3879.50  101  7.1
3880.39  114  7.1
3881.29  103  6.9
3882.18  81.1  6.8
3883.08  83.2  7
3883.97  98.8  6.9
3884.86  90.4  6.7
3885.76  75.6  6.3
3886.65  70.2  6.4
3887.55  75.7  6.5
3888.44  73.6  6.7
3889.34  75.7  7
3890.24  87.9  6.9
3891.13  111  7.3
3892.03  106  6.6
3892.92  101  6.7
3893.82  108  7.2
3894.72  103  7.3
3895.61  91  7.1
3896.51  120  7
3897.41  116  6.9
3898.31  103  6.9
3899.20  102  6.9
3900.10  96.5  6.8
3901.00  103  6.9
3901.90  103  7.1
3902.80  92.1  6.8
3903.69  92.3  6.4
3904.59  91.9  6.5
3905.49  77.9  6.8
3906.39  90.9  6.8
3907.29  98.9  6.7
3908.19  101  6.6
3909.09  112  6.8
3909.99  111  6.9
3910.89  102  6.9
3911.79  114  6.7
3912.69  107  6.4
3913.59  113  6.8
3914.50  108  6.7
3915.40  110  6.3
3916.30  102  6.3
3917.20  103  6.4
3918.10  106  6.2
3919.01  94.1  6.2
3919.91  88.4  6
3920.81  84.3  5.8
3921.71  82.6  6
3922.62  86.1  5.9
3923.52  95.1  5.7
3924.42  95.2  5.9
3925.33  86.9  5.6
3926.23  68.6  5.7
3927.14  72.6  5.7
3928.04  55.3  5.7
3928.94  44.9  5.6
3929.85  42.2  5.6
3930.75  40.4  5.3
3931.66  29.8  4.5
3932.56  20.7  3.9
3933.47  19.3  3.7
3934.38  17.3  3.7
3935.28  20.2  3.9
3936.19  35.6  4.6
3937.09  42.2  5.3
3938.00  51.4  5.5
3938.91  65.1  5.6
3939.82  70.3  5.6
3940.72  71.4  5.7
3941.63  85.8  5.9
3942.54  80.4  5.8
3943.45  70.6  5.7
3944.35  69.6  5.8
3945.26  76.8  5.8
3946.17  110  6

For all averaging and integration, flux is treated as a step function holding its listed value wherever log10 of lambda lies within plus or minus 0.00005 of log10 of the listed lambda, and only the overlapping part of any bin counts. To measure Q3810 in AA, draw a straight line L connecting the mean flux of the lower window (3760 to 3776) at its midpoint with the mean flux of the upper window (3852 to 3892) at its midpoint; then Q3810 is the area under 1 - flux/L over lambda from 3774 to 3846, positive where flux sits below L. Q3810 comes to 5.1 AA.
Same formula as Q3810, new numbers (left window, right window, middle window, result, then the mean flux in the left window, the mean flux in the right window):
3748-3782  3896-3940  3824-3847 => 5.08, 98.1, 81.3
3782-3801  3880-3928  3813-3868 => 6.83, 97.9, 95.5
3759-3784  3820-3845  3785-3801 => 0.32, 106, 70.7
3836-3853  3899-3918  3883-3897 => 0.70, 85.9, 102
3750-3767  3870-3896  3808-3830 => 1.71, 96.5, 92.7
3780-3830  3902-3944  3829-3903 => -4.83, 95.4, 77.3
